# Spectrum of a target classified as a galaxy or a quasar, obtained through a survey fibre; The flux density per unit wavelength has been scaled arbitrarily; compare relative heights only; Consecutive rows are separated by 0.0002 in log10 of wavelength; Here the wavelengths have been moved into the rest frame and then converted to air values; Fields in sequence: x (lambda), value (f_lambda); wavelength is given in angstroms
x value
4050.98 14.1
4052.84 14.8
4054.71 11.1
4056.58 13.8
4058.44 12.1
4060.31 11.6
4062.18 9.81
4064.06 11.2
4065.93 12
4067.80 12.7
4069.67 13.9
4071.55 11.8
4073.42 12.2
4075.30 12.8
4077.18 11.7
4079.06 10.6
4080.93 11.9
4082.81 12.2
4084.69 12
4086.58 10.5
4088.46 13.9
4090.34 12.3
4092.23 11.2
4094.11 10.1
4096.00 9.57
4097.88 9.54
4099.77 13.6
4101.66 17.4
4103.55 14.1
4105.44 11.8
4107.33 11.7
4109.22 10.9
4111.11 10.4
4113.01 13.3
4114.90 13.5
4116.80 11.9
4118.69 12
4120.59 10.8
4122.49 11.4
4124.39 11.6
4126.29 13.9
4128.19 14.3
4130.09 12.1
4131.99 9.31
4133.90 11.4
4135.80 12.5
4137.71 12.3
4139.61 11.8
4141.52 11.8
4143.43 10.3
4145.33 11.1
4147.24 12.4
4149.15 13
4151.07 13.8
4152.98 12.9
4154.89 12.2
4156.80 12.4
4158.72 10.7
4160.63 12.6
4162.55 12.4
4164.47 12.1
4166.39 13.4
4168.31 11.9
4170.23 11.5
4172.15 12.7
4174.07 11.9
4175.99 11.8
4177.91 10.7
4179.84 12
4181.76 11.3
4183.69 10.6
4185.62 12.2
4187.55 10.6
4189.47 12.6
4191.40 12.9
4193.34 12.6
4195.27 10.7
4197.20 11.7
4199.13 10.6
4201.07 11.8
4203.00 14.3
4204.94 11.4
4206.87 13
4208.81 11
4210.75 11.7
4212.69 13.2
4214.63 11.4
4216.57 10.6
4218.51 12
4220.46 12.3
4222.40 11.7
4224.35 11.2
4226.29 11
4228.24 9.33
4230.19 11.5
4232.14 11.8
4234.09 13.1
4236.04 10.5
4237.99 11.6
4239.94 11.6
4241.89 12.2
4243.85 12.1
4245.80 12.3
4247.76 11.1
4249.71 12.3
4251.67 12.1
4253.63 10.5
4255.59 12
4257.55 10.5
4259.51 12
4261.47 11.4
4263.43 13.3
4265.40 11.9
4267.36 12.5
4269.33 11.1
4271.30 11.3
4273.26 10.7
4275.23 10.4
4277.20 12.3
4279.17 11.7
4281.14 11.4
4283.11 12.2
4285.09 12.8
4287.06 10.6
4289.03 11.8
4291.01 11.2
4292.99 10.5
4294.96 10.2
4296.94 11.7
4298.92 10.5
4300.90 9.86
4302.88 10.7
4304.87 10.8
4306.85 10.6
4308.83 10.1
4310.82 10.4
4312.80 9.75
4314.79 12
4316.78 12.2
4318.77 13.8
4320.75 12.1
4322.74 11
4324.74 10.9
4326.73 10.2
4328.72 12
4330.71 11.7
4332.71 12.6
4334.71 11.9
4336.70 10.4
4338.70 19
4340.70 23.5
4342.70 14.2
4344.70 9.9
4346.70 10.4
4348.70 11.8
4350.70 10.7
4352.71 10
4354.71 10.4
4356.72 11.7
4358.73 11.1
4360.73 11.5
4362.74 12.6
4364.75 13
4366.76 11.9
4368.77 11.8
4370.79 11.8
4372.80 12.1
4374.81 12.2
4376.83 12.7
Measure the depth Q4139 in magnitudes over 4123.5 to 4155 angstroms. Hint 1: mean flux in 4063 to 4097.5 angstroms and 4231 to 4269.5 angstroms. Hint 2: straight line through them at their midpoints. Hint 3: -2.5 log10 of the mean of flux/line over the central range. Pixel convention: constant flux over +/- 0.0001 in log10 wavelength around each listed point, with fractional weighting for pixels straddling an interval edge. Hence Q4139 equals -0.03 mag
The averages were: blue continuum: 11.8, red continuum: 11.8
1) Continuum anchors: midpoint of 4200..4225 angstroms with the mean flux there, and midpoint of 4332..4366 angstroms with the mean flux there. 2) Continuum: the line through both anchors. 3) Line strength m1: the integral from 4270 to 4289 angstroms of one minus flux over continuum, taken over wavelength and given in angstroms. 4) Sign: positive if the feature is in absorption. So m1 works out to 1.23 angstroms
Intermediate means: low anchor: 12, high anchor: 12.6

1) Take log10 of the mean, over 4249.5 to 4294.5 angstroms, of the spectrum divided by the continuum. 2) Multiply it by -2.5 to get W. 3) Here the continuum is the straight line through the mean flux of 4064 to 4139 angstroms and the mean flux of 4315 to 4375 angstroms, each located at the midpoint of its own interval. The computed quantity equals 0.06 mag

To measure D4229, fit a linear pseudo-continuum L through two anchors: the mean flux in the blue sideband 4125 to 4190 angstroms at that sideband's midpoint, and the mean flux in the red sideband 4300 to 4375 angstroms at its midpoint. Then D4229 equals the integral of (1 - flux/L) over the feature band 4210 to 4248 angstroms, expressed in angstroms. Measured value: 1.1 angstroms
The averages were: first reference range 12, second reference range 11.9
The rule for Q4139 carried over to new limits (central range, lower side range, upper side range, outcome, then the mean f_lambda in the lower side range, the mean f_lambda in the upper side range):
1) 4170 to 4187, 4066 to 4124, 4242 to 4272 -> 0.027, 12.1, 11.8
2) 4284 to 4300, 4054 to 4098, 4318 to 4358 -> 0.104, 11.7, 12.4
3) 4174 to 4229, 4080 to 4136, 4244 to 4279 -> 0.012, 12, 11.6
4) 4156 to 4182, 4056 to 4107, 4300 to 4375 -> 0.004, 12.1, 11.9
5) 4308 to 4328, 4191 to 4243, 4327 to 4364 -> 0.097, 11.7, 12.5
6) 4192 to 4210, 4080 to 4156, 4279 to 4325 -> -0.022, 12.1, 11.2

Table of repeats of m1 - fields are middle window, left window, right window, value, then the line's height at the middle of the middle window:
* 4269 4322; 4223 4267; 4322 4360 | 3.4 angstroms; 12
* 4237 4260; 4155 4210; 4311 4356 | 0.7 angstroms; 12.1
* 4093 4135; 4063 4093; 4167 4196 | -0.3 angstroms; 11.9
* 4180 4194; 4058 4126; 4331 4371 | 0.4 angstroms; 12.2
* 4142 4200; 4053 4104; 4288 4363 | 0.1 angstroms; 11.9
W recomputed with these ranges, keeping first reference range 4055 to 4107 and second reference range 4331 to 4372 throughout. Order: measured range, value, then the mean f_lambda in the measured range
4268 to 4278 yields 0.109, 11.2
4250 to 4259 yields 0.087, 11.4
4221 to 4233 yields 0.109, 11.1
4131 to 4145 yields 0.076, 11.3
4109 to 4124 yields 0.029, 11.8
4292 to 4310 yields 0.177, 10.5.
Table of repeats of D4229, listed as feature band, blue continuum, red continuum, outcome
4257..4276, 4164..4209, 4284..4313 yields -0.74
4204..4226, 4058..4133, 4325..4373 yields 0.72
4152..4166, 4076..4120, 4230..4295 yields -0.44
